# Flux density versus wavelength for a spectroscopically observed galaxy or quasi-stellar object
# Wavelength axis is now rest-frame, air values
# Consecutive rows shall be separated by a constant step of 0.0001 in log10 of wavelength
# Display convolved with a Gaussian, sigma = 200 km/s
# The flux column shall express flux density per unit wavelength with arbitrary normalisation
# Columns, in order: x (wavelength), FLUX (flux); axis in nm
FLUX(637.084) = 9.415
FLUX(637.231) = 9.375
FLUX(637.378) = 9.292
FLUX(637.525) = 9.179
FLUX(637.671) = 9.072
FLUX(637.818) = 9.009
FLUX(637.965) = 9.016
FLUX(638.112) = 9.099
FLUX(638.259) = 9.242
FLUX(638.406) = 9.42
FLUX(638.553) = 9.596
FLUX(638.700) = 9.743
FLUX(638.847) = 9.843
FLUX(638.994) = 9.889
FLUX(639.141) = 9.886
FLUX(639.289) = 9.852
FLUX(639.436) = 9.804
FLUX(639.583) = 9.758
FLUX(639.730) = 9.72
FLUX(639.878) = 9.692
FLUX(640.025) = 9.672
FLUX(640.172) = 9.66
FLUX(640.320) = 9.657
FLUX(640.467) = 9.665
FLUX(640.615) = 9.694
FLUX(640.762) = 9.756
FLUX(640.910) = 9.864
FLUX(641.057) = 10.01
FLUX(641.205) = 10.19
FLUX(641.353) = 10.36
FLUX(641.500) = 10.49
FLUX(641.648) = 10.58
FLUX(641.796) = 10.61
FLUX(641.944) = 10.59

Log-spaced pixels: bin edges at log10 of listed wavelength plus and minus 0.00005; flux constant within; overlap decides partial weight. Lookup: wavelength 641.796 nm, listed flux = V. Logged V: 10.61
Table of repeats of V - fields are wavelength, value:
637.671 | 9.072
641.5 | 10.49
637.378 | 9.292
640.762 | 9.756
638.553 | 9.596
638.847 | 9.843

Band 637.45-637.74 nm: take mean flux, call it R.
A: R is 9.15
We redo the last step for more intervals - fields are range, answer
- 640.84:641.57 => 10.2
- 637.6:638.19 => 9.04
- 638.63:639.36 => 9.84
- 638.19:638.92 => 9.57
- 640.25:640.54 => 9.68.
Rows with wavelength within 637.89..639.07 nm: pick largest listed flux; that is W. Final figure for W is 9.889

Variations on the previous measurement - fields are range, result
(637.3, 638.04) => 9.292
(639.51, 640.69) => 9.758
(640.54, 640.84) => 9.756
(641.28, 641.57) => 10.49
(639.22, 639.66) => 9.852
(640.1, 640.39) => 9.66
